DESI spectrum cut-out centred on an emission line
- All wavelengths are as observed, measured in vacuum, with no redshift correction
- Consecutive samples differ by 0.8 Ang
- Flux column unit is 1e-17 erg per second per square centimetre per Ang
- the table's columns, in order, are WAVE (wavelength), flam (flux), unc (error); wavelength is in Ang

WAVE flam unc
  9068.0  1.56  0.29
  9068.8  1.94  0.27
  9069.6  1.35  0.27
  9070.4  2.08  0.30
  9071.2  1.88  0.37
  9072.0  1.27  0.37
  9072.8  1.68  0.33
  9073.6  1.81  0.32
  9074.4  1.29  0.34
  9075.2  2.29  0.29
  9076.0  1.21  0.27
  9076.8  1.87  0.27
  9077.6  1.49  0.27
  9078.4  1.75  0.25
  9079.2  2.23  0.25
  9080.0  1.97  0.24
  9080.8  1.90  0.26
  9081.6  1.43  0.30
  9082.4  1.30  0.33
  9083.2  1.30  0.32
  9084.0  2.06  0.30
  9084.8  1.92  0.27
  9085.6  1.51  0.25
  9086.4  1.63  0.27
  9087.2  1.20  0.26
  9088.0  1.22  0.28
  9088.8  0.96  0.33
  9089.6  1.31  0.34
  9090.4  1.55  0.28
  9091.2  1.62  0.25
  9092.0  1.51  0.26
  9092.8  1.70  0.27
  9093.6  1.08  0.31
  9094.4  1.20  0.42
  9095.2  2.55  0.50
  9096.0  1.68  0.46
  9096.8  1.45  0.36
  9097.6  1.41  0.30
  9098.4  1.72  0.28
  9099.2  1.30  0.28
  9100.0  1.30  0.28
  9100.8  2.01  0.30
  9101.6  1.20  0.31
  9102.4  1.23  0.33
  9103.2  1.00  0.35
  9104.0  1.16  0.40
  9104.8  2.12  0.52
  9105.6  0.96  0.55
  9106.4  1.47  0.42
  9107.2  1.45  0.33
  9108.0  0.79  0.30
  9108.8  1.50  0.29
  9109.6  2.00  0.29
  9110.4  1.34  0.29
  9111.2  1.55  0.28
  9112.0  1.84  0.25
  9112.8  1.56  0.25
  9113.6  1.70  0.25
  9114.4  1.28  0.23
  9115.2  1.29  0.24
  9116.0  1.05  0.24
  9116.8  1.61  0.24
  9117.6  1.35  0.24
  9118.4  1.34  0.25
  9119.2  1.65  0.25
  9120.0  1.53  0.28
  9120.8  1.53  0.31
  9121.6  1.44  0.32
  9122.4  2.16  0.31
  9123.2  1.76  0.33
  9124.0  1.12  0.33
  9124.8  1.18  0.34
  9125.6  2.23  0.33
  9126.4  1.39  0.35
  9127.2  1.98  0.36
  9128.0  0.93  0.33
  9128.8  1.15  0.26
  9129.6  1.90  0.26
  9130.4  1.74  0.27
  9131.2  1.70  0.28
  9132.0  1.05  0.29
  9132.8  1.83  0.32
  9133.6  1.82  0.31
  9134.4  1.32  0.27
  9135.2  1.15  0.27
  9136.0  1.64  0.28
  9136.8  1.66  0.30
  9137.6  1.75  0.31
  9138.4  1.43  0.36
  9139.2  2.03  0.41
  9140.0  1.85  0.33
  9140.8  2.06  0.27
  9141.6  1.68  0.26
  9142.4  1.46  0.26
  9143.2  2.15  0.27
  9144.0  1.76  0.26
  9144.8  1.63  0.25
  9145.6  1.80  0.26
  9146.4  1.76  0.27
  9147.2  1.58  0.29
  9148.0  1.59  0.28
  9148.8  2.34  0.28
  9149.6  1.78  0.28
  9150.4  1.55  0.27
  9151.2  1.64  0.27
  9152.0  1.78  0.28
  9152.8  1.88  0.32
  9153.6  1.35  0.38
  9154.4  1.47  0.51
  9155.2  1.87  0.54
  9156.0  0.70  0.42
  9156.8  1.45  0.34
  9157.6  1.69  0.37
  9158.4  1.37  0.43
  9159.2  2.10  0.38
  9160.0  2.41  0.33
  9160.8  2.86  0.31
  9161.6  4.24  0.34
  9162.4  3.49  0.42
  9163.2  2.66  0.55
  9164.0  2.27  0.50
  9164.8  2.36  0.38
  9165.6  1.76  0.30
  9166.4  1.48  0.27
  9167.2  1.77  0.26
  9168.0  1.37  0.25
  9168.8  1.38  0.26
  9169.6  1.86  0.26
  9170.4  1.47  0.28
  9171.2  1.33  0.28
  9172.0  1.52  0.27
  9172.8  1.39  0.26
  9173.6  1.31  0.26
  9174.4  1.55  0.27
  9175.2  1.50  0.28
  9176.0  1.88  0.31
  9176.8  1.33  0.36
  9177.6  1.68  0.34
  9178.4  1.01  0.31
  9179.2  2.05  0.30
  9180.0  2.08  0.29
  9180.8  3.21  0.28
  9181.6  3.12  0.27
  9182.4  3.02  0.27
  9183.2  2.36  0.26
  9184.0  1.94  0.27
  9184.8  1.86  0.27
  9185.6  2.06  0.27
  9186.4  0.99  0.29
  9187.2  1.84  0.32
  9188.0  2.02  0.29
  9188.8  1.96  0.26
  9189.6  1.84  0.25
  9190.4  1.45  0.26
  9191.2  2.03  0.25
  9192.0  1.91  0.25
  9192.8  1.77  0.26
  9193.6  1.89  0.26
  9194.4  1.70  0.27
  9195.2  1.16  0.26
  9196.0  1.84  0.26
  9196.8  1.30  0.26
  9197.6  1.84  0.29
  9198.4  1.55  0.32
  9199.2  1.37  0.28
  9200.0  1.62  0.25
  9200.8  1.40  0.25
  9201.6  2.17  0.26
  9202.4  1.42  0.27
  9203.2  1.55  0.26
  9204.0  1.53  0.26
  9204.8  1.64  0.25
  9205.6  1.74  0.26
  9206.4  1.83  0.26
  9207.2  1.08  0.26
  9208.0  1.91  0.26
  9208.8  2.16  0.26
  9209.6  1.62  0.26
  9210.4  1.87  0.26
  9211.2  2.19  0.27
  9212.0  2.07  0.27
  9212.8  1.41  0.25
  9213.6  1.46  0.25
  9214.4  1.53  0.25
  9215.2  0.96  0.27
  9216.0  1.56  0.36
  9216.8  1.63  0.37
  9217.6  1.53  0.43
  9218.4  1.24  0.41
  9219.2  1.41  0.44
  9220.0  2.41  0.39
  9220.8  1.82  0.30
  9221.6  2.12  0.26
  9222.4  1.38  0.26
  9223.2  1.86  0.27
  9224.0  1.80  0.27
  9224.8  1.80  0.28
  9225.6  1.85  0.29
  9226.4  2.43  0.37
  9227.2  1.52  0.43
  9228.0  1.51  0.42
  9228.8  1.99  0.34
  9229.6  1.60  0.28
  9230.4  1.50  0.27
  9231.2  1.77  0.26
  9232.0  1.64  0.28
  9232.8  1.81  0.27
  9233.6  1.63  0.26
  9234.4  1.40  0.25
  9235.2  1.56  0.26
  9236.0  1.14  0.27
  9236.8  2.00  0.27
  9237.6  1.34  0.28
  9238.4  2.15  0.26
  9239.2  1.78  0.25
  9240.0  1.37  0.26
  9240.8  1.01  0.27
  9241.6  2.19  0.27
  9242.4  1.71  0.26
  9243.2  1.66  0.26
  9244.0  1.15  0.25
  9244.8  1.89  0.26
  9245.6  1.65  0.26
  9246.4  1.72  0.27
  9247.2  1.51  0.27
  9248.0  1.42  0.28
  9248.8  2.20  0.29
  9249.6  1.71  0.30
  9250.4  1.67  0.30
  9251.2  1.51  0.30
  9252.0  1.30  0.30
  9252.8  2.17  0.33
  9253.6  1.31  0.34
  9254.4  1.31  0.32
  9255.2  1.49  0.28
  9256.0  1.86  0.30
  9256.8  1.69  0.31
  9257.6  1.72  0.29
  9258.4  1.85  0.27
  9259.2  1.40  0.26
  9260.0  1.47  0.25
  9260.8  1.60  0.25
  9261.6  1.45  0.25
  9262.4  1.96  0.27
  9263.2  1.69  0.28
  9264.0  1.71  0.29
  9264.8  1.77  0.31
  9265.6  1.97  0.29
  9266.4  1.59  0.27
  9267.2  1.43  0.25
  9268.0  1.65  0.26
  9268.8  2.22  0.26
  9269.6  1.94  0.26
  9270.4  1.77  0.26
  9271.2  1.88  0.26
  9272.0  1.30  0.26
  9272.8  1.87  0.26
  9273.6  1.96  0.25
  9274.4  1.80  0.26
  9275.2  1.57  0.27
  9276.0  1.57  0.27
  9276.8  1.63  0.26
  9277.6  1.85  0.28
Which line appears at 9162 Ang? [S II] 6716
